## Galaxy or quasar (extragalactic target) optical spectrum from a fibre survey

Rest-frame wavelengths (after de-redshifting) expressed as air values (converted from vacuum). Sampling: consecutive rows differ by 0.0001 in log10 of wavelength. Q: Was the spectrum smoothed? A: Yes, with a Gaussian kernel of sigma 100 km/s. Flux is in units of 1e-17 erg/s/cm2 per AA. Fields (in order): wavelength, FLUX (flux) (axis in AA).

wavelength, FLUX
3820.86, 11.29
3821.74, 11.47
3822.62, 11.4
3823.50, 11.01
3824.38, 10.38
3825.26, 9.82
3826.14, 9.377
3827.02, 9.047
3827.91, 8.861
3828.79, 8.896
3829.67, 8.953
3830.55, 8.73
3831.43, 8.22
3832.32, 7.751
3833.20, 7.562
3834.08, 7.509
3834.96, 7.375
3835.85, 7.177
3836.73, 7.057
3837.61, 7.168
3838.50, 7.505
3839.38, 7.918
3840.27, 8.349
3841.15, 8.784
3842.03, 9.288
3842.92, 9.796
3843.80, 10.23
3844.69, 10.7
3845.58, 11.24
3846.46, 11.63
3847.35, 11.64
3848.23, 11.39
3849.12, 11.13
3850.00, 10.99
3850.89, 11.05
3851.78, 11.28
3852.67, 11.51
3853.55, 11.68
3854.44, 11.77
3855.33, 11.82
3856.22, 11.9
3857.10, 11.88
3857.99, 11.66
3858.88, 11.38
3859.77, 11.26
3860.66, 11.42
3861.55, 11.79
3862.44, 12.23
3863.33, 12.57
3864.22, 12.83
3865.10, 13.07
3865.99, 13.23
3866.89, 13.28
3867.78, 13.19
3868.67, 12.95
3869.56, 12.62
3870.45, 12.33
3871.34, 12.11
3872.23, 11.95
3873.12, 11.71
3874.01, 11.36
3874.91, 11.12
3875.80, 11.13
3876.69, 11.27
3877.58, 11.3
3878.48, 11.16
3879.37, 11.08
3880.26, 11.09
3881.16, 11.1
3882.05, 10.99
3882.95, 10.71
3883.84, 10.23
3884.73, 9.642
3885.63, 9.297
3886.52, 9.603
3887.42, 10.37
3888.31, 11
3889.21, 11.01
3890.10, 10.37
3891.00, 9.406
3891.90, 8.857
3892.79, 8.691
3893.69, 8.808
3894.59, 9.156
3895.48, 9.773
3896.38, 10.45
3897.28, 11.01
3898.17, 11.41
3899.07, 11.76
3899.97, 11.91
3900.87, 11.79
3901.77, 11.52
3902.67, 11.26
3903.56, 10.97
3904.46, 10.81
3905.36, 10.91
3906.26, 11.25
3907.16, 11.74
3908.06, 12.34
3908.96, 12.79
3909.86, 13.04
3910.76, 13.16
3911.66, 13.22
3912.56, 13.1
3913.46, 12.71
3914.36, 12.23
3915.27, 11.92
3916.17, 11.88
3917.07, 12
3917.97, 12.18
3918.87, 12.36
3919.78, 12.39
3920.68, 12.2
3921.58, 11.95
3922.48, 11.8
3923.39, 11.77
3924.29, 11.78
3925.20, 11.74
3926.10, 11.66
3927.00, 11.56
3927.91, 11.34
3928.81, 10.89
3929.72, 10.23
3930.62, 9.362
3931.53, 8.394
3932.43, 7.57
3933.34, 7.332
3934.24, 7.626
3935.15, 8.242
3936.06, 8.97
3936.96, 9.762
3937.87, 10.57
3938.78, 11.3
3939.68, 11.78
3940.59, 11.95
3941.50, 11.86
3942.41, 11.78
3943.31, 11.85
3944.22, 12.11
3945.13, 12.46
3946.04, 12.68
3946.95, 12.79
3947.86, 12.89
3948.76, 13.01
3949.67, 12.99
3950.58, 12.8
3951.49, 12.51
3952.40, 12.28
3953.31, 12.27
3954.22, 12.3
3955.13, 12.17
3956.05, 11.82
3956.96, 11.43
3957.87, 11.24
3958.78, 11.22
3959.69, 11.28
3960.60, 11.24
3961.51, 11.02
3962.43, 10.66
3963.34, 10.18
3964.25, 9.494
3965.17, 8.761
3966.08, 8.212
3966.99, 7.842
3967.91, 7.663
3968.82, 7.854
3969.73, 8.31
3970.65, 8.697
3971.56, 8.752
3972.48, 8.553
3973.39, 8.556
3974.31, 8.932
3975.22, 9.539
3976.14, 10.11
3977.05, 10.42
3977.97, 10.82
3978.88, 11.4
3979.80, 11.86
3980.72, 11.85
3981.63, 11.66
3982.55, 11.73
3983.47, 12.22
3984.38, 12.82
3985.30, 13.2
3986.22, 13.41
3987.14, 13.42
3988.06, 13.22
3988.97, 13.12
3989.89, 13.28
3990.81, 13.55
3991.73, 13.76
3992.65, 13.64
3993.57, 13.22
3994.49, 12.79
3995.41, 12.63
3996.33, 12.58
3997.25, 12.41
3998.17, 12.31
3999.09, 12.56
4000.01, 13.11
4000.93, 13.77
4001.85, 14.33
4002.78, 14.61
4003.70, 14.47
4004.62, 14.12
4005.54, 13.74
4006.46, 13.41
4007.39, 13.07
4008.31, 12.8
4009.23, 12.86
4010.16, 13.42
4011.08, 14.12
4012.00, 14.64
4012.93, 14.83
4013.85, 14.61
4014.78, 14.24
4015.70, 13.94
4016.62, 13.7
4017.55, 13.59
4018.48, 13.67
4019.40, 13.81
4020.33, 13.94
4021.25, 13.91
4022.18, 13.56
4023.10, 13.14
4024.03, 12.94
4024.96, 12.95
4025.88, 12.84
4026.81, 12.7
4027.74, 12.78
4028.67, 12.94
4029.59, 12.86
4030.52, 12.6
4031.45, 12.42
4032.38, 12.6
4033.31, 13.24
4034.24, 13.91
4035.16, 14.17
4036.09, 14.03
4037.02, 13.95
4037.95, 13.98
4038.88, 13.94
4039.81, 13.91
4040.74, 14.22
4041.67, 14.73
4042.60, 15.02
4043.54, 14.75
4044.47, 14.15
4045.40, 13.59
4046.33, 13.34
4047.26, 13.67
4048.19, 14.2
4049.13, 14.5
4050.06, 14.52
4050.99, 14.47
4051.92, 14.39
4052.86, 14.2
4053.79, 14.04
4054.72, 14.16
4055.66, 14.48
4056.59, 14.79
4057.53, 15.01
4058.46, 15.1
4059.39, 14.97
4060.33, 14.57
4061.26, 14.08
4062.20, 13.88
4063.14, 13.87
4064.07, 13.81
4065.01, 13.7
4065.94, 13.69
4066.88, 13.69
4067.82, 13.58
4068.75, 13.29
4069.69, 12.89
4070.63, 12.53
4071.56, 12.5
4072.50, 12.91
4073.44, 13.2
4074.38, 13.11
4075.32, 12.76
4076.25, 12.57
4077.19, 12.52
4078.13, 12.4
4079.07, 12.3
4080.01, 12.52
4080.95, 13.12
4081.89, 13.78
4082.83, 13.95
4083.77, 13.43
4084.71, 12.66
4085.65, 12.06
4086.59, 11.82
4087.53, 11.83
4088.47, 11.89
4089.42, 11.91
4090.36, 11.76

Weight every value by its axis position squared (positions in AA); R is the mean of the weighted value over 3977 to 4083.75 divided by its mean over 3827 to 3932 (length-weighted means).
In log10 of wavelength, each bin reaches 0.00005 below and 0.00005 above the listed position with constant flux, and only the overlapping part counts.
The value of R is 1.33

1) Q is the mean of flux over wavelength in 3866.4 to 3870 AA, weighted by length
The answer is 13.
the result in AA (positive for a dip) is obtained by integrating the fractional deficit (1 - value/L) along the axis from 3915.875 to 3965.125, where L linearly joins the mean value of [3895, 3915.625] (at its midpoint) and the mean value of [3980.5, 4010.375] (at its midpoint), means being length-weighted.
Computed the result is 4.2 AA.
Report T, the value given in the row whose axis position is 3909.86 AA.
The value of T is 13.04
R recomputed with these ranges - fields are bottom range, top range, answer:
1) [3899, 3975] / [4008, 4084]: 1.31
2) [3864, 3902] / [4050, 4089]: 1.33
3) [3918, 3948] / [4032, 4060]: 1.37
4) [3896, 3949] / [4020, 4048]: 1.26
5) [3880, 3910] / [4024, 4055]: 1.38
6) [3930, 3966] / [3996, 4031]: 1.27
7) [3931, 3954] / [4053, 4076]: 1.32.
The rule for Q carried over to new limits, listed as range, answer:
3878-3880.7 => 11.1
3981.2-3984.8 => 12.1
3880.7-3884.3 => 10.8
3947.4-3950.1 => 13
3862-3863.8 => 12.4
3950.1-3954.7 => 12.4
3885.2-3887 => 9.46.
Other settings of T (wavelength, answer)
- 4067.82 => 13.58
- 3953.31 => 12.27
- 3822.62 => 11.4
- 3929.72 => 10.23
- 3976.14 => 10.11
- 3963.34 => 10.18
